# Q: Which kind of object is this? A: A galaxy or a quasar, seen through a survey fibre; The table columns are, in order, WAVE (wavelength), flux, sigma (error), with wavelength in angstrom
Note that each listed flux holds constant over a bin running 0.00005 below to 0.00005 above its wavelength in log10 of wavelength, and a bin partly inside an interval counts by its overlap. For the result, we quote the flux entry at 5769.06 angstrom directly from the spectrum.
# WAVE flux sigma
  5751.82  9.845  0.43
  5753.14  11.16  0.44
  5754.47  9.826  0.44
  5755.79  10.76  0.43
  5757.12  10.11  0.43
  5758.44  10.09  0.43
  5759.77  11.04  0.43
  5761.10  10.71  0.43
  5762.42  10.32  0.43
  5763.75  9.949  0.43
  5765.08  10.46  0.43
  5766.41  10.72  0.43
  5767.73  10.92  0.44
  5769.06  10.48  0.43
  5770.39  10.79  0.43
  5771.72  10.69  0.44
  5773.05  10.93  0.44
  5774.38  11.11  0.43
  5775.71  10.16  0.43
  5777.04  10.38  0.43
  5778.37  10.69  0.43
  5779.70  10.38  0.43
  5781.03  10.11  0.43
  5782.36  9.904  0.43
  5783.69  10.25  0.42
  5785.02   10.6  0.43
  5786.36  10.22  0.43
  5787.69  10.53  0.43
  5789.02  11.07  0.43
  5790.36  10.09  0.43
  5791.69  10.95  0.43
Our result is 10.48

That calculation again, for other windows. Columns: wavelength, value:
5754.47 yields 9.826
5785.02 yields 10.6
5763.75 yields 9.949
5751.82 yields 9.845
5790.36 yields 10.09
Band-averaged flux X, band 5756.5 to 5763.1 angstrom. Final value 10.5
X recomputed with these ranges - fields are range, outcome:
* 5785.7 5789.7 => 10.6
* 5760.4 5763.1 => 10.5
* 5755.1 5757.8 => 10.4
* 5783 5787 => 10.3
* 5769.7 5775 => 10.9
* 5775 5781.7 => 10.4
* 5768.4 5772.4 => 10.6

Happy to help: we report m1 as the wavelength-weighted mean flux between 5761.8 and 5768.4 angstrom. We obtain 10.5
